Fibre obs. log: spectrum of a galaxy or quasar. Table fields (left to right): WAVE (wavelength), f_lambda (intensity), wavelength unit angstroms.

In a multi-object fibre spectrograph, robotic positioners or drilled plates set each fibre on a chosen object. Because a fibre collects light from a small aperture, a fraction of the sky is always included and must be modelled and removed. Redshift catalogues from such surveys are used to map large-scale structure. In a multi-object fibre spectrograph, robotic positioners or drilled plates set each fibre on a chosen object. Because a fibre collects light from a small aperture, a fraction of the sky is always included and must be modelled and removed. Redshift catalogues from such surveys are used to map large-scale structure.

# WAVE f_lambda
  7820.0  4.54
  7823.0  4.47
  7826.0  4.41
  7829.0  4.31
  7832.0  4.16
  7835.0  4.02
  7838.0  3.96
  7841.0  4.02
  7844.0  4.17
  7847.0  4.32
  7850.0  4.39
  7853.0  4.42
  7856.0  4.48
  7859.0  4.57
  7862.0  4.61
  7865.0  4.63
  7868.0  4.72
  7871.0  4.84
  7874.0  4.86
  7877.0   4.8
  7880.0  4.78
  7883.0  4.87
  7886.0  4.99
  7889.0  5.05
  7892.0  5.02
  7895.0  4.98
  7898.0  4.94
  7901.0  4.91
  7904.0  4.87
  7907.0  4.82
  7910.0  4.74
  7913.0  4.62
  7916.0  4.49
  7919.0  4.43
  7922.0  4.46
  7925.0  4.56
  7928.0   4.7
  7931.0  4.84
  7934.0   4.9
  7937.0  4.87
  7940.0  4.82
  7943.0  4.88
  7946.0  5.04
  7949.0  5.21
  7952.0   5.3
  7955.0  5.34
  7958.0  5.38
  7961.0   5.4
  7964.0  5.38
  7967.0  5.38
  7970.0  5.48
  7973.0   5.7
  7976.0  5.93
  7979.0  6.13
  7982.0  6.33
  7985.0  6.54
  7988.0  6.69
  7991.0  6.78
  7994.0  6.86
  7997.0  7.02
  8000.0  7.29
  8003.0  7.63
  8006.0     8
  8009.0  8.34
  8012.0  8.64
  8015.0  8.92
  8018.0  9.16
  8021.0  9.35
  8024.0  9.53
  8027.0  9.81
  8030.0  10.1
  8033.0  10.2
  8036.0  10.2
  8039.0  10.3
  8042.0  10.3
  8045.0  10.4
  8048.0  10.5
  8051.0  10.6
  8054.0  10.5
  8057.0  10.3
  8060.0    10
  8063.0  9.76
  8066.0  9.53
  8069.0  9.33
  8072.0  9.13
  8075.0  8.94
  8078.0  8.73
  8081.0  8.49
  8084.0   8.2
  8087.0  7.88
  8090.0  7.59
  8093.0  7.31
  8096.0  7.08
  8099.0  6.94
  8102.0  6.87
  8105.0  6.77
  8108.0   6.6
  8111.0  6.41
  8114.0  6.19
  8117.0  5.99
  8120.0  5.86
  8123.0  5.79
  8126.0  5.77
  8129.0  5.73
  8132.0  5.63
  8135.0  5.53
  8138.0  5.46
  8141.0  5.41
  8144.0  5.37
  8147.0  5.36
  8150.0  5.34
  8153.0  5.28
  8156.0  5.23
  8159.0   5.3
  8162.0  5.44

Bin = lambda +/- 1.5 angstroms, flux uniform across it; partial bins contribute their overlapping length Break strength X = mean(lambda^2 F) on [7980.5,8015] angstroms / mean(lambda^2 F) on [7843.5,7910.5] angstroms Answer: 1.60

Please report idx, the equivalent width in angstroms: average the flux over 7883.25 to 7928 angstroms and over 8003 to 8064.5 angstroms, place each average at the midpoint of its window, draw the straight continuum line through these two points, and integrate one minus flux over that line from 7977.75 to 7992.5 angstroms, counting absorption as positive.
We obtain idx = 2.5 angstroms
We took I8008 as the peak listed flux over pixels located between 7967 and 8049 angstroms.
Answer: 10.5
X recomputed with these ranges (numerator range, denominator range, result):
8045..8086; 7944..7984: 1.77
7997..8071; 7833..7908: 2.13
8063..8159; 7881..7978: 1.41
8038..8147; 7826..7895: 1.80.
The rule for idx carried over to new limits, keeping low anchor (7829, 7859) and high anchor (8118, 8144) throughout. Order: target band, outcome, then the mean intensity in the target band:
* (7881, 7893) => -1.4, 4.97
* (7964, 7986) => -4.5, 5.88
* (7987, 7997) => -3.7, 6.82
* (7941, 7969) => -2.8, 5.25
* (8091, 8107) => -4.4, 7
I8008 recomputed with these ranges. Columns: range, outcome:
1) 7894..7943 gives 4.98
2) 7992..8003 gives 7.63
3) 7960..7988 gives 6.69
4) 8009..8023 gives 9.35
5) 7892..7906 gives 5.02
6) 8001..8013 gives 8.64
